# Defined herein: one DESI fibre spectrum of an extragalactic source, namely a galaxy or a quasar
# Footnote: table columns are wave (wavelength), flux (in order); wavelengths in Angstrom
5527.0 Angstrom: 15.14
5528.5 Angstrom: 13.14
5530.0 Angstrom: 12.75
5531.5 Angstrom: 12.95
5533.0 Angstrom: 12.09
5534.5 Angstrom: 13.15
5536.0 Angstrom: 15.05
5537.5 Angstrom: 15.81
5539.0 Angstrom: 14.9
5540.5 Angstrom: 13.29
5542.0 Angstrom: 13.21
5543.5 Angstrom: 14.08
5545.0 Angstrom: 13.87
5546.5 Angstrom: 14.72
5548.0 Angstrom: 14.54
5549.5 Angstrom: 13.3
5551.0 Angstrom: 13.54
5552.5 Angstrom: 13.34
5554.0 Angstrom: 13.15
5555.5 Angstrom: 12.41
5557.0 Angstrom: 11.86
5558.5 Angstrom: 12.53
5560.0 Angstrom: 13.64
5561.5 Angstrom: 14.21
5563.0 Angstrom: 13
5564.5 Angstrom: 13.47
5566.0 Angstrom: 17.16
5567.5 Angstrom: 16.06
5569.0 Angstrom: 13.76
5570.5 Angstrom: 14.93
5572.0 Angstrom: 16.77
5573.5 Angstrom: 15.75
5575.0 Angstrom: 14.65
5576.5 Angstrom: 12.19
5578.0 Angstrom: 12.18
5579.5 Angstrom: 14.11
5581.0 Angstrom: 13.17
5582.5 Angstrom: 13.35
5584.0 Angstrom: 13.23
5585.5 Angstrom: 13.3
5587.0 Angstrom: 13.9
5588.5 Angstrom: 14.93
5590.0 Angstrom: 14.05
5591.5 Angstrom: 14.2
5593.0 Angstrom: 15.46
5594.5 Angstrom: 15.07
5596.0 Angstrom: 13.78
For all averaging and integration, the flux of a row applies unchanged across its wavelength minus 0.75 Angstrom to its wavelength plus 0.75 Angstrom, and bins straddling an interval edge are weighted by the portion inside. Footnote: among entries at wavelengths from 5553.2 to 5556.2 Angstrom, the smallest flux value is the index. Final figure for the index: 12.41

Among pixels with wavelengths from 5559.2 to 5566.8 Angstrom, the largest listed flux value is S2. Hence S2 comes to 17.16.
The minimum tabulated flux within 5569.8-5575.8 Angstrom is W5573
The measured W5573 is 14.65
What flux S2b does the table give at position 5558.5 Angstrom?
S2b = 12.53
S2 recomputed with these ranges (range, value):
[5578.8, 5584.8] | 14.11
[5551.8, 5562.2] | 14.21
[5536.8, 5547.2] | 15.81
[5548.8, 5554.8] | 13.54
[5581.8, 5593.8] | 15.46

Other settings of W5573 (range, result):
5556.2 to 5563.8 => 11.86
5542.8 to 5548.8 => 13.87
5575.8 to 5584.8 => 12.18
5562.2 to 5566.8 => 13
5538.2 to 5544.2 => 13.21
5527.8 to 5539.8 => 12.09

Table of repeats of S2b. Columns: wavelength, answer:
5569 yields 13.76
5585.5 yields 13.3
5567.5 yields 16.06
